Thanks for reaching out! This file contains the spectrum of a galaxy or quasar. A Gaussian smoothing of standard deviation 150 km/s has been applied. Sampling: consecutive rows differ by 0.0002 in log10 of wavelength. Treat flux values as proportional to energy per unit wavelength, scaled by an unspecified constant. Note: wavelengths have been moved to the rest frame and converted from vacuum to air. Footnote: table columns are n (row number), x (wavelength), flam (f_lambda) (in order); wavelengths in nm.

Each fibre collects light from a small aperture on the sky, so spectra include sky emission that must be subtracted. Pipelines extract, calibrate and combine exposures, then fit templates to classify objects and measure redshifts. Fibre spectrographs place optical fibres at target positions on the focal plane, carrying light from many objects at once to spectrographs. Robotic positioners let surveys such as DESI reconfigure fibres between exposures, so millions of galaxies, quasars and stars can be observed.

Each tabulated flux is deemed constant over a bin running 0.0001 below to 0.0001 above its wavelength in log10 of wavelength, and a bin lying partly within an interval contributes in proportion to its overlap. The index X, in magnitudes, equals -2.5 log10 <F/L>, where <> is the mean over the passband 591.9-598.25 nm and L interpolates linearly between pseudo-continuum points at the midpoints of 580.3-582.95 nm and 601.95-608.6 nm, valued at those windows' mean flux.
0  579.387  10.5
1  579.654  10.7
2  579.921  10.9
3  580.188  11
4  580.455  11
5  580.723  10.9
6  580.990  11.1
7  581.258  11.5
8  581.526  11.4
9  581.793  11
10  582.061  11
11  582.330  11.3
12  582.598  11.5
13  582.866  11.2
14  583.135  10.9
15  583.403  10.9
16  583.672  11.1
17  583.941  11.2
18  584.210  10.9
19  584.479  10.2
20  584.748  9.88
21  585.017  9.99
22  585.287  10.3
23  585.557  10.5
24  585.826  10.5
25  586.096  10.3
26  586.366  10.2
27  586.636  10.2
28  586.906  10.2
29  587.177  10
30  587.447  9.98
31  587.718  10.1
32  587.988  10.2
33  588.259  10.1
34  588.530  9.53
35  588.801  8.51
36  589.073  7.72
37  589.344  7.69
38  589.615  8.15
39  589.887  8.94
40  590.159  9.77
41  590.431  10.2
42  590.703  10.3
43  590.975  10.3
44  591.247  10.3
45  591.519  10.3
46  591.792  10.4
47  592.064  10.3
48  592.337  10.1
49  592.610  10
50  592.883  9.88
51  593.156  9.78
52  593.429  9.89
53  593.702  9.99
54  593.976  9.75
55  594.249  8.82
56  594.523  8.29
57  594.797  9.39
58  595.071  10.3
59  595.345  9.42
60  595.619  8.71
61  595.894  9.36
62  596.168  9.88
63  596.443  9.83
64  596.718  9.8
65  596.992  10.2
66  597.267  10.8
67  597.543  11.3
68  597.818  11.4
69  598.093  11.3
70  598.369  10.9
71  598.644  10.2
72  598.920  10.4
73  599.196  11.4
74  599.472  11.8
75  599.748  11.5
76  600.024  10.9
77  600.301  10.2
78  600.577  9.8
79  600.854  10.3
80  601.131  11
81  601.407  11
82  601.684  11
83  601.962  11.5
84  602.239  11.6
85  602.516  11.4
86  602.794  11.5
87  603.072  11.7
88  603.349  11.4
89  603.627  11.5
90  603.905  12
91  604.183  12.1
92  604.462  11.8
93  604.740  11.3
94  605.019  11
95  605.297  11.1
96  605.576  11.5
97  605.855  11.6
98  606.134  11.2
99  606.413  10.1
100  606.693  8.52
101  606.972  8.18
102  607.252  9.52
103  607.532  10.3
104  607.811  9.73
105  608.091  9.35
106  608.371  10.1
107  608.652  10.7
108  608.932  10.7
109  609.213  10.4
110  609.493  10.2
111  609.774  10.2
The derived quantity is 0.108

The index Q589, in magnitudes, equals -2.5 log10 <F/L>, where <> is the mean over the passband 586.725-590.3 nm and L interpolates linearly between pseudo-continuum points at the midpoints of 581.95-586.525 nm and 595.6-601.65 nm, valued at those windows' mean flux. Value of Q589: 0.15 mag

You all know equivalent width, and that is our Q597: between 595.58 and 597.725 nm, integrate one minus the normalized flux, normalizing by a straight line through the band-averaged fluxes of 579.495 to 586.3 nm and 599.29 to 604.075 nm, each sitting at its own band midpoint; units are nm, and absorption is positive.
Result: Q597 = 0.20 nm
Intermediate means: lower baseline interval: 10.8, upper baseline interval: 11.2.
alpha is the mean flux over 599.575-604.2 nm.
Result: 11.2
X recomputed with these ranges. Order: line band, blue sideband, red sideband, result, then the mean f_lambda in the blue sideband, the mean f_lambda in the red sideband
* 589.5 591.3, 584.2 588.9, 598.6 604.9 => 0.07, 10.1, 11.2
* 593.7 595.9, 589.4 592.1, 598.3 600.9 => 0.11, 9.82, 10.8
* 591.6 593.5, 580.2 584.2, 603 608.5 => 0.09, 11.1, 10.7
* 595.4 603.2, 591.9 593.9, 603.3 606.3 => 0.01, 9.99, 11.5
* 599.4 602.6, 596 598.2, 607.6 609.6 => -0.06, 10.5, 10.2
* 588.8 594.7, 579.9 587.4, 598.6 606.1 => 0.15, 10.7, 11.2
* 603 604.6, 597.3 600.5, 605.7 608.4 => -0.14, 11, 9.86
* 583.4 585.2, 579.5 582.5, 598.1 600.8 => 0.05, 11.1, 10.8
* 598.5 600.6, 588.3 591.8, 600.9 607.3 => -0.03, 9.37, 11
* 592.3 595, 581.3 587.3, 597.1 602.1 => 0.13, 10.7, 10.9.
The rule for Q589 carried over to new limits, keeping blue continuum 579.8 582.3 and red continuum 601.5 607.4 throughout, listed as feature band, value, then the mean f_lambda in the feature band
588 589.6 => 0.252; 8.78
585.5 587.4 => 0.084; 10.3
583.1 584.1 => 0.005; 11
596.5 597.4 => 0.083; 10.2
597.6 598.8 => 0.007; 11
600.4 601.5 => 0.053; 10.5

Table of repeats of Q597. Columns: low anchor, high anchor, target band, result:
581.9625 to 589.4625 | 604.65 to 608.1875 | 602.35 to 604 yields -0.213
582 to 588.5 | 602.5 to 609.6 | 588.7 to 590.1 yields 0.301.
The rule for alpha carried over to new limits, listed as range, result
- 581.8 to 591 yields 10.1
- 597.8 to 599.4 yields 10.9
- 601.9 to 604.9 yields 11.6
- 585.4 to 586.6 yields 10.4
